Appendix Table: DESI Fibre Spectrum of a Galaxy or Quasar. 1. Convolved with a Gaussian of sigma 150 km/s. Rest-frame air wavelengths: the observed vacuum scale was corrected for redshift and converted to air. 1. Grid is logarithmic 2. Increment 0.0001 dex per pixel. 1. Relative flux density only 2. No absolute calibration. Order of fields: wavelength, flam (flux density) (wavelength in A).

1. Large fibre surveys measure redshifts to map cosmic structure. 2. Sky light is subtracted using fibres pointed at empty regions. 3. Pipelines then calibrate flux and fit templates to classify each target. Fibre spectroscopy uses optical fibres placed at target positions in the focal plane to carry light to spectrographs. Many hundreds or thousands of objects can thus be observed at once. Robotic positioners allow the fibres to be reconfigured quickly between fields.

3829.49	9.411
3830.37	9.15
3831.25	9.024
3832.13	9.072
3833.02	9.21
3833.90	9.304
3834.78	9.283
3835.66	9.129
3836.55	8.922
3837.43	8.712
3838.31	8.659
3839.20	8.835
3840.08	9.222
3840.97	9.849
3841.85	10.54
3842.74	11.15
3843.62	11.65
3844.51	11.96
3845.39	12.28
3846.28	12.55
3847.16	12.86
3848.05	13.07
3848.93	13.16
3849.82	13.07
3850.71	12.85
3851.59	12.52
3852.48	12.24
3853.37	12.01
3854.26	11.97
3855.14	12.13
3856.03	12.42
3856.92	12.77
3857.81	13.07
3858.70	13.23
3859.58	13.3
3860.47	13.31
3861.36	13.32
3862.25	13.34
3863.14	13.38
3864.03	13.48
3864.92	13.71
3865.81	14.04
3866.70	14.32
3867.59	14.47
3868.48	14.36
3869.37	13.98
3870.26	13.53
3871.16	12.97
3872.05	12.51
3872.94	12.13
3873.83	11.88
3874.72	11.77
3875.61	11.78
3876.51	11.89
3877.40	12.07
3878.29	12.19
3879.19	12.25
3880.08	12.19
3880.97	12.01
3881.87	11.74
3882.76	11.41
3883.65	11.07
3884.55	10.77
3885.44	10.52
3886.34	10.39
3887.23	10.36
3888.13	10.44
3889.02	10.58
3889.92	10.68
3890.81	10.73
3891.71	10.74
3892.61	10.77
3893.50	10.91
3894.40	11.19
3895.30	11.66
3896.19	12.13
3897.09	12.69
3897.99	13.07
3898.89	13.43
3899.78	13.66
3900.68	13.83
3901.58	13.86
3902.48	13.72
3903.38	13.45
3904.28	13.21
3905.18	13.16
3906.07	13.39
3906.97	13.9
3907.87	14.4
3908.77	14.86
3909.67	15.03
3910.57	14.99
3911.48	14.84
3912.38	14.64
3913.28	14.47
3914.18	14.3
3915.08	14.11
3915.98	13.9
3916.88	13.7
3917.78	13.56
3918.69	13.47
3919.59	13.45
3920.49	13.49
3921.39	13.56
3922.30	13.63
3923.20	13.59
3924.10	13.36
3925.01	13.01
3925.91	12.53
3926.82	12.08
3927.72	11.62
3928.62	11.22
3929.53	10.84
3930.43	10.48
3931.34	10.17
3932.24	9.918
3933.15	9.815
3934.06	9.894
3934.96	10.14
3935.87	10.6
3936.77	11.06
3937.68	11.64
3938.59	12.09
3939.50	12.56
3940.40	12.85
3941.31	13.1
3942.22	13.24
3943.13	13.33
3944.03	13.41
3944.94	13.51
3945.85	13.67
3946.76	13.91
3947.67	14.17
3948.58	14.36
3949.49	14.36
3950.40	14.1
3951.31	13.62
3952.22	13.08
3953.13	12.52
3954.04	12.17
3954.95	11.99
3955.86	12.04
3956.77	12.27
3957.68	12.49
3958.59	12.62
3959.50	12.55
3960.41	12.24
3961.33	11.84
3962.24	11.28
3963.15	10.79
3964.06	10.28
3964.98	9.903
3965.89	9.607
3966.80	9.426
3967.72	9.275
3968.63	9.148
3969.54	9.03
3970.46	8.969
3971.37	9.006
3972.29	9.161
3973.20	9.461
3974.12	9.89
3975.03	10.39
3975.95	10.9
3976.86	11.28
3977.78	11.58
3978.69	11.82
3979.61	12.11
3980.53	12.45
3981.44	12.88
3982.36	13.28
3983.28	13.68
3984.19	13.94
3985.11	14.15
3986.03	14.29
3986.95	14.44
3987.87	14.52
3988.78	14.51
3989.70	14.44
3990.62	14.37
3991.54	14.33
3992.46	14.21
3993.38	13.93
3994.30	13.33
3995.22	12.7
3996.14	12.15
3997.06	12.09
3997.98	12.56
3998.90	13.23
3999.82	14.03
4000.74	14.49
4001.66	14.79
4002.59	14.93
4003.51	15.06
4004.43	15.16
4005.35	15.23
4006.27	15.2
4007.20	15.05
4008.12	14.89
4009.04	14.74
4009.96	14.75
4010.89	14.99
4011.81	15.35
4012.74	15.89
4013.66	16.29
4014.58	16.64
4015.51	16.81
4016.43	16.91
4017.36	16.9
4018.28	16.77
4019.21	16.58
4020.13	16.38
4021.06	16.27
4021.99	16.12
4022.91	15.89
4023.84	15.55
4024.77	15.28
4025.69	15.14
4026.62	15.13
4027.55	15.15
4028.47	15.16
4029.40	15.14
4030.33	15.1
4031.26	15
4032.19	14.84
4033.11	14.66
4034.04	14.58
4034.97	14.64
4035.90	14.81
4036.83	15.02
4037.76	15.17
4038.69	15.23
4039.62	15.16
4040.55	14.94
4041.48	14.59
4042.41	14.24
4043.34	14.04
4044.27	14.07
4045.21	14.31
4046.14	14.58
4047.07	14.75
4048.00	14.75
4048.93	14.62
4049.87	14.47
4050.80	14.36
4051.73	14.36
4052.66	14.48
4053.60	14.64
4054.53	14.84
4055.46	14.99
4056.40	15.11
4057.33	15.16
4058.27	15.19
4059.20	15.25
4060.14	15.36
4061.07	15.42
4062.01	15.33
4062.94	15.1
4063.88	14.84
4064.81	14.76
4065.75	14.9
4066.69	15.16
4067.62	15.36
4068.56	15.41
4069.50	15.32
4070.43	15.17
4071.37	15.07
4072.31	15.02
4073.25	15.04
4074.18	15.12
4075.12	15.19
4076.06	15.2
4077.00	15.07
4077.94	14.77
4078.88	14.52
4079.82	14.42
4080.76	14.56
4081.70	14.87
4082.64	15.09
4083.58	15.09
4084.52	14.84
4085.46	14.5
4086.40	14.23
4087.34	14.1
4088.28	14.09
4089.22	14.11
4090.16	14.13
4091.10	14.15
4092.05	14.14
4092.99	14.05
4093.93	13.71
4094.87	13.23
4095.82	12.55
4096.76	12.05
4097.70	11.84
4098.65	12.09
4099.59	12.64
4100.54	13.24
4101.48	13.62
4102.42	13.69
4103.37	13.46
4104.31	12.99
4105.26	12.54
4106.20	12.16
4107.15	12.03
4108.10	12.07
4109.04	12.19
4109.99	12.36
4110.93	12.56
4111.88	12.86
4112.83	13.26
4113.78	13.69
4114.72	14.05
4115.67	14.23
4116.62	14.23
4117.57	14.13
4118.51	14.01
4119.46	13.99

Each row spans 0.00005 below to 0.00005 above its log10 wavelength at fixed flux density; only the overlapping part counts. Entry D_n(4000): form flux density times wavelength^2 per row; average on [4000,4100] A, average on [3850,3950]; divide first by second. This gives 1.27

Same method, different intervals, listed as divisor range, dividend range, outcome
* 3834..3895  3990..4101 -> 1.36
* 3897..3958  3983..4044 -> 1.20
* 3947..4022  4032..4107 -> 1.14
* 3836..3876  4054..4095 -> 1.34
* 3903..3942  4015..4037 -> 1.28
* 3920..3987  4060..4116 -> 1.26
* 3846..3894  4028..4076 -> 1.33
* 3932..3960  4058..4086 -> 1.28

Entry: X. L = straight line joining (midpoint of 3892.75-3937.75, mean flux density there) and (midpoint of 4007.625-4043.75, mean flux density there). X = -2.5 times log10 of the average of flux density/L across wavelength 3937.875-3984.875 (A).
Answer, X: 0.16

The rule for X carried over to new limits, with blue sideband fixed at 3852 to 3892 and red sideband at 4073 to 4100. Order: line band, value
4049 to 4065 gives -0.079 mag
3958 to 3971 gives 0.238 mag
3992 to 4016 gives -0.089 mag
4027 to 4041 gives -0.099 mag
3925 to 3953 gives 0.053 mag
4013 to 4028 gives -0.188 mag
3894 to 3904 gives -0.038 mag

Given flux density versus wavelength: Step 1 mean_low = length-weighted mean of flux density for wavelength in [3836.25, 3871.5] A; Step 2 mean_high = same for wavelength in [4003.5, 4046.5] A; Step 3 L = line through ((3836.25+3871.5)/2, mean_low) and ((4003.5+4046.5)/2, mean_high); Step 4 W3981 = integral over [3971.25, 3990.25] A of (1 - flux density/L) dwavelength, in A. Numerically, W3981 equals 2.86 A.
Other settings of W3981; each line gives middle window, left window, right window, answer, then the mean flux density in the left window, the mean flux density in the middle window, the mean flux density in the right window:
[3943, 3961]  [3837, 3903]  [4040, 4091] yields 0.2 A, 12.1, 13.1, 14.8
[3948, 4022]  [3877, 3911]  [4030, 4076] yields 3.2 A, 12.3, 13.2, 14.9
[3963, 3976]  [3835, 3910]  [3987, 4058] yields 4.0 A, 12.2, 9.62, 14.9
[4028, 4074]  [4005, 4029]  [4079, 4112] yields -0.5 A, 15.7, 14.9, 13.5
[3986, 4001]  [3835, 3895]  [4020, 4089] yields 0.3 A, 11.9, 13.7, 14.9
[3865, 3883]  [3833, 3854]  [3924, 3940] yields -2.6 A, 11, 12.7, 11.2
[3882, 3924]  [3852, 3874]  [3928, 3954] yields -0.5 A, 13.1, 12.8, 12.3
